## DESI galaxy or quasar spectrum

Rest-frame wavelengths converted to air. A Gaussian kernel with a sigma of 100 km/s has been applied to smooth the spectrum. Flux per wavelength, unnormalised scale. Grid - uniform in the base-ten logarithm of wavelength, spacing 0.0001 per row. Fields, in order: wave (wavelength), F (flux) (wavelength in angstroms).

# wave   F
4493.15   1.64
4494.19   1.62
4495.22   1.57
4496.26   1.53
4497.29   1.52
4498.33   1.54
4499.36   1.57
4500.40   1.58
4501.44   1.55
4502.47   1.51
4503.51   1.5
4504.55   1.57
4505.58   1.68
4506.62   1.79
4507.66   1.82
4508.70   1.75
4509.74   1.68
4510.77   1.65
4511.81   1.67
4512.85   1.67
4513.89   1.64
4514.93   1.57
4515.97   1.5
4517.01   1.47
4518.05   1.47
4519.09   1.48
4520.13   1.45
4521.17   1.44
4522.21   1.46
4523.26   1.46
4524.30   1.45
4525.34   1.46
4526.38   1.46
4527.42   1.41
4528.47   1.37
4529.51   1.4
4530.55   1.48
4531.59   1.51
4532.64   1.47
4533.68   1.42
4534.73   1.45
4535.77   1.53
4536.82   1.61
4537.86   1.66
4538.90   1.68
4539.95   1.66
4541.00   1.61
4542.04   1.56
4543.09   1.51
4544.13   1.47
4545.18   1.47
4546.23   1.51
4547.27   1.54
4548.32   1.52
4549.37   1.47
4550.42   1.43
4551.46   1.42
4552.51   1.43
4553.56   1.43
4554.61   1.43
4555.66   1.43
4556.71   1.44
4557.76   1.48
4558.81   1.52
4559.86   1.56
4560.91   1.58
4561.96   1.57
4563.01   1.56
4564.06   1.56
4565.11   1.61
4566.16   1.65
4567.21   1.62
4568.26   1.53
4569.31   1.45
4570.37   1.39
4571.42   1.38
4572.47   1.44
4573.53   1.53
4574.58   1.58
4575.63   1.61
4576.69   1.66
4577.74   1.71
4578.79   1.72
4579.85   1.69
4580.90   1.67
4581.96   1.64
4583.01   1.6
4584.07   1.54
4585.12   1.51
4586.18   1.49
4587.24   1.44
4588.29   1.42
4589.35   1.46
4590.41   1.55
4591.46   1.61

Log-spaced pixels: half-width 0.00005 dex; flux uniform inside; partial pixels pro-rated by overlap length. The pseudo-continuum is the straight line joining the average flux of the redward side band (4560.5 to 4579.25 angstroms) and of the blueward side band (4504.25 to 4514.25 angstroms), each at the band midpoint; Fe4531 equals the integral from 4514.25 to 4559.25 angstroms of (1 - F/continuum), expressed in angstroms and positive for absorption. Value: 4.0 angstroms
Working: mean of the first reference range 1.7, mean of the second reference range 1.56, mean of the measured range 1.49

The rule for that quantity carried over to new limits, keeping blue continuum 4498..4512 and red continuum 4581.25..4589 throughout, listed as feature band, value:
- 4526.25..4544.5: 0.9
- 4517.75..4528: 1.0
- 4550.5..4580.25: 0.3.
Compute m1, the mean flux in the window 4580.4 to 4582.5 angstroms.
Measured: 1.65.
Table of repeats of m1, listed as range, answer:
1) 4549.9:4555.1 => 1.43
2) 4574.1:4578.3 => 1.64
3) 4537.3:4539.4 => 1.68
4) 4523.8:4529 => 1.43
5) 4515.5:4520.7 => 1.47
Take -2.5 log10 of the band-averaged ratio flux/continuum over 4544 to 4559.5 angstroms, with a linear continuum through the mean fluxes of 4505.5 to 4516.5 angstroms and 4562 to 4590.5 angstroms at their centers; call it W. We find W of 0.10 mag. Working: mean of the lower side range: 1.67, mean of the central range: 1.47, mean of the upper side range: 1.56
